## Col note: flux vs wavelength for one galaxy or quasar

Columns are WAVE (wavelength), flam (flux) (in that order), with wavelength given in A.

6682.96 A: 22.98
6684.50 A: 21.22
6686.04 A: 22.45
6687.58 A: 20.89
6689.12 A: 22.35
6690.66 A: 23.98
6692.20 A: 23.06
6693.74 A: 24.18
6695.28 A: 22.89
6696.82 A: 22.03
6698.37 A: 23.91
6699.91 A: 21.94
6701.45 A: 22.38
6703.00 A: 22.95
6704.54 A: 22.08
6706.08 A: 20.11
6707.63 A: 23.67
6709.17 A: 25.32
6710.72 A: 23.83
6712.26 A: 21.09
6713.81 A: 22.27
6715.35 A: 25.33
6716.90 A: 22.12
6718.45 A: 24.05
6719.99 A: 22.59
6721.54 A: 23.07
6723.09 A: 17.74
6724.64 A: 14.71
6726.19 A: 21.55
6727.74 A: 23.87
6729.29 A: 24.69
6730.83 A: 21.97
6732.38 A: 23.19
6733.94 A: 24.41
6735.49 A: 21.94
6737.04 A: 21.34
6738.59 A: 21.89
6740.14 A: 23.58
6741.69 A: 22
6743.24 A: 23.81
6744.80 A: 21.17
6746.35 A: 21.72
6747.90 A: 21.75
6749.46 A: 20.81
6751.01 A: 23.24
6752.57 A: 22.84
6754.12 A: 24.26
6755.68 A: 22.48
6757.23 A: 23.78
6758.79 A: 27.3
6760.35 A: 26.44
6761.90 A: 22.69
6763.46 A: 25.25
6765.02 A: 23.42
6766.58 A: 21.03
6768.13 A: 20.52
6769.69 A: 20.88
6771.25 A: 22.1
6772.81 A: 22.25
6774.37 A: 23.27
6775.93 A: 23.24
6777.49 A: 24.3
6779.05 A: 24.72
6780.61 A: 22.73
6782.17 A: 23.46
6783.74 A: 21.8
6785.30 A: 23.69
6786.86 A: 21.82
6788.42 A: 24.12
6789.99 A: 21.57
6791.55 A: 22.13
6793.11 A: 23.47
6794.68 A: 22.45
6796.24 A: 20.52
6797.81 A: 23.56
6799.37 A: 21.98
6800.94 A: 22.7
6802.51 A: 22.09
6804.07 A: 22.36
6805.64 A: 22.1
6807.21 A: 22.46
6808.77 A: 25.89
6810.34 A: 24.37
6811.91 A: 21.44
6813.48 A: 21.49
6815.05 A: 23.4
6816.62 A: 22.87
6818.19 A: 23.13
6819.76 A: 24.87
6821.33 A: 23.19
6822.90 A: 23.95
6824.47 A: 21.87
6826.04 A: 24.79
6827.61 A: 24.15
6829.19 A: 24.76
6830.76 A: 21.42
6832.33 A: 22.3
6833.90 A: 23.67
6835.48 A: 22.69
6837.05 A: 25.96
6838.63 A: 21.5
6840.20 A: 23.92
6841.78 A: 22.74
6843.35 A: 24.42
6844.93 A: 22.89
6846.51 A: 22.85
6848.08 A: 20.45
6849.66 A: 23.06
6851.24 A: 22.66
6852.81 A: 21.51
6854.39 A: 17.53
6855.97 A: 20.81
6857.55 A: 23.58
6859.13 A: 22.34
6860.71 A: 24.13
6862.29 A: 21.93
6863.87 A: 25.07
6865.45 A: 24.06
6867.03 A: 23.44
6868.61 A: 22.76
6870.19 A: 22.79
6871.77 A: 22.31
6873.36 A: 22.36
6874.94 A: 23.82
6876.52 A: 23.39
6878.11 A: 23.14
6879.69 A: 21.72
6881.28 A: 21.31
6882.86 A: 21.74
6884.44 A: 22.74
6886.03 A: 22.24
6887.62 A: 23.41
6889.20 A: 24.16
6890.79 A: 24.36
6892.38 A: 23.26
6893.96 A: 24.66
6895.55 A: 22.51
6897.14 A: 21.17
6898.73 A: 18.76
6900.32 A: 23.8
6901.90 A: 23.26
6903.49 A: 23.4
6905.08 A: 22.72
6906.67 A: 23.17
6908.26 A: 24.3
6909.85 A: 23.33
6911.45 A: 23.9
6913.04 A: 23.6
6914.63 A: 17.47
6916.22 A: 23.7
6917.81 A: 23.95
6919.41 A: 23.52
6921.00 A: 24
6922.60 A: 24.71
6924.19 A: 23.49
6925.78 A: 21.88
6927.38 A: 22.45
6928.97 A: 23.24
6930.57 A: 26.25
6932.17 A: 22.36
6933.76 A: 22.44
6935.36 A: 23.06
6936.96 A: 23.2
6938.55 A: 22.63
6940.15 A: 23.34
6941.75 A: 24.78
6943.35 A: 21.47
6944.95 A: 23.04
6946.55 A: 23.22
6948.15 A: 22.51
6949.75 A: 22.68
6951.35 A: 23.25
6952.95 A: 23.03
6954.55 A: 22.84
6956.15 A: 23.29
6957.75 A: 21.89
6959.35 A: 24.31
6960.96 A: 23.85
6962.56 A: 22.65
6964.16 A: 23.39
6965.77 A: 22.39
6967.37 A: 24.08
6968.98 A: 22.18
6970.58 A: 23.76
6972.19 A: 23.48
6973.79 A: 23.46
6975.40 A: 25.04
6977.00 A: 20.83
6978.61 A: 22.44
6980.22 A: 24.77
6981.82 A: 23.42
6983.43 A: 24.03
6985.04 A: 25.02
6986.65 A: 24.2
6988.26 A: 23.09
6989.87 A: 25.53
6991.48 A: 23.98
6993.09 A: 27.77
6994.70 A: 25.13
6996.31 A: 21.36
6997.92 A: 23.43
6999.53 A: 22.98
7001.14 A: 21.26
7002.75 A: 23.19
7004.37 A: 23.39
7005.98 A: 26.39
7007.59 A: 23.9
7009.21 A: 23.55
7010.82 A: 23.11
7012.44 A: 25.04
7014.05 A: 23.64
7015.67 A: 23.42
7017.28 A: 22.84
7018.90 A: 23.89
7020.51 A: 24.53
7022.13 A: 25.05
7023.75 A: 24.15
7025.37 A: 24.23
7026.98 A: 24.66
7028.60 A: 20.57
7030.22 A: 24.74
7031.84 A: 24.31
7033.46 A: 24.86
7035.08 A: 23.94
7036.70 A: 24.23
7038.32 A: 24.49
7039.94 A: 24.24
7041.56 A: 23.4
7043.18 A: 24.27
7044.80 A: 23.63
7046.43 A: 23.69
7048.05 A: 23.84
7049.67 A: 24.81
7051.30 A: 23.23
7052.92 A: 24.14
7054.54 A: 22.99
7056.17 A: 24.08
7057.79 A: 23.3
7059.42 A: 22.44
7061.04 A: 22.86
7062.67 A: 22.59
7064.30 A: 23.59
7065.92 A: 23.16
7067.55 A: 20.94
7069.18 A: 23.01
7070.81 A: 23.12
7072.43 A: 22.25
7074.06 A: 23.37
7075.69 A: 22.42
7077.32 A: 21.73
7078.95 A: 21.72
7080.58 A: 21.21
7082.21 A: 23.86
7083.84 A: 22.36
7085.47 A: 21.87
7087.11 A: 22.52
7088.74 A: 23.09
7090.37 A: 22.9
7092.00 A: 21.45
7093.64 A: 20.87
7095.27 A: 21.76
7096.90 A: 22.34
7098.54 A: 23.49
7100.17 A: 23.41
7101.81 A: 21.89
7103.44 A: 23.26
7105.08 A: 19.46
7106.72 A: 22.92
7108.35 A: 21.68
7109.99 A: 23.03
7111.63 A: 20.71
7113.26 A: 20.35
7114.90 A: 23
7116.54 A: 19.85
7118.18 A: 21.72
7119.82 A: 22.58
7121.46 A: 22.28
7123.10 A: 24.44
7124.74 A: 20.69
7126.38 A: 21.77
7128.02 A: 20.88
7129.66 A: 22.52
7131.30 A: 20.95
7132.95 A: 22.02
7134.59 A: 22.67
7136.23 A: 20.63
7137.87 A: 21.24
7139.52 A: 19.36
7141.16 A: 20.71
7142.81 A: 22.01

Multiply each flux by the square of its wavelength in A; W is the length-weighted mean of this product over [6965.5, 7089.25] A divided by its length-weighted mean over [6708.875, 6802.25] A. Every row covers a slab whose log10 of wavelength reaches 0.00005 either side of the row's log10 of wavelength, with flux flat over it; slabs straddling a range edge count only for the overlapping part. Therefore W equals 1.12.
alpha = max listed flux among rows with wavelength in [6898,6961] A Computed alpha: 26.25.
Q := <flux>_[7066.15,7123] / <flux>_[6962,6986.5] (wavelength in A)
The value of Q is 0.95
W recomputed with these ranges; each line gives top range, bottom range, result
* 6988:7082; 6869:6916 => 1.08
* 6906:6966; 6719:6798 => 1.08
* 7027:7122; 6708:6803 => 1.10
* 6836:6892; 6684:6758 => 1.06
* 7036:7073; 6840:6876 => 1.09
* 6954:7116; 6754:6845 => 1.08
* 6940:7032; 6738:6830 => 1.09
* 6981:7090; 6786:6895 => 1.09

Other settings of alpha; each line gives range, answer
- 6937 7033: 27.77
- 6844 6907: 25.07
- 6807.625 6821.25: 25.89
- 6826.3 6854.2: 25.96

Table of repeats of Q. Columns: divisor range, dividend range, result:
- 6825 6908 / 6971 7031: 1.04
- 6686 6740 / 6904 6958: 1.03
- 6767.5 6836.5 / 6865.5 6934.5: 1.00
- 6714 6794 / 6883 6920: 1.01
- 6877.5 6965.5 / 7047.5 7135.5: 0.97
